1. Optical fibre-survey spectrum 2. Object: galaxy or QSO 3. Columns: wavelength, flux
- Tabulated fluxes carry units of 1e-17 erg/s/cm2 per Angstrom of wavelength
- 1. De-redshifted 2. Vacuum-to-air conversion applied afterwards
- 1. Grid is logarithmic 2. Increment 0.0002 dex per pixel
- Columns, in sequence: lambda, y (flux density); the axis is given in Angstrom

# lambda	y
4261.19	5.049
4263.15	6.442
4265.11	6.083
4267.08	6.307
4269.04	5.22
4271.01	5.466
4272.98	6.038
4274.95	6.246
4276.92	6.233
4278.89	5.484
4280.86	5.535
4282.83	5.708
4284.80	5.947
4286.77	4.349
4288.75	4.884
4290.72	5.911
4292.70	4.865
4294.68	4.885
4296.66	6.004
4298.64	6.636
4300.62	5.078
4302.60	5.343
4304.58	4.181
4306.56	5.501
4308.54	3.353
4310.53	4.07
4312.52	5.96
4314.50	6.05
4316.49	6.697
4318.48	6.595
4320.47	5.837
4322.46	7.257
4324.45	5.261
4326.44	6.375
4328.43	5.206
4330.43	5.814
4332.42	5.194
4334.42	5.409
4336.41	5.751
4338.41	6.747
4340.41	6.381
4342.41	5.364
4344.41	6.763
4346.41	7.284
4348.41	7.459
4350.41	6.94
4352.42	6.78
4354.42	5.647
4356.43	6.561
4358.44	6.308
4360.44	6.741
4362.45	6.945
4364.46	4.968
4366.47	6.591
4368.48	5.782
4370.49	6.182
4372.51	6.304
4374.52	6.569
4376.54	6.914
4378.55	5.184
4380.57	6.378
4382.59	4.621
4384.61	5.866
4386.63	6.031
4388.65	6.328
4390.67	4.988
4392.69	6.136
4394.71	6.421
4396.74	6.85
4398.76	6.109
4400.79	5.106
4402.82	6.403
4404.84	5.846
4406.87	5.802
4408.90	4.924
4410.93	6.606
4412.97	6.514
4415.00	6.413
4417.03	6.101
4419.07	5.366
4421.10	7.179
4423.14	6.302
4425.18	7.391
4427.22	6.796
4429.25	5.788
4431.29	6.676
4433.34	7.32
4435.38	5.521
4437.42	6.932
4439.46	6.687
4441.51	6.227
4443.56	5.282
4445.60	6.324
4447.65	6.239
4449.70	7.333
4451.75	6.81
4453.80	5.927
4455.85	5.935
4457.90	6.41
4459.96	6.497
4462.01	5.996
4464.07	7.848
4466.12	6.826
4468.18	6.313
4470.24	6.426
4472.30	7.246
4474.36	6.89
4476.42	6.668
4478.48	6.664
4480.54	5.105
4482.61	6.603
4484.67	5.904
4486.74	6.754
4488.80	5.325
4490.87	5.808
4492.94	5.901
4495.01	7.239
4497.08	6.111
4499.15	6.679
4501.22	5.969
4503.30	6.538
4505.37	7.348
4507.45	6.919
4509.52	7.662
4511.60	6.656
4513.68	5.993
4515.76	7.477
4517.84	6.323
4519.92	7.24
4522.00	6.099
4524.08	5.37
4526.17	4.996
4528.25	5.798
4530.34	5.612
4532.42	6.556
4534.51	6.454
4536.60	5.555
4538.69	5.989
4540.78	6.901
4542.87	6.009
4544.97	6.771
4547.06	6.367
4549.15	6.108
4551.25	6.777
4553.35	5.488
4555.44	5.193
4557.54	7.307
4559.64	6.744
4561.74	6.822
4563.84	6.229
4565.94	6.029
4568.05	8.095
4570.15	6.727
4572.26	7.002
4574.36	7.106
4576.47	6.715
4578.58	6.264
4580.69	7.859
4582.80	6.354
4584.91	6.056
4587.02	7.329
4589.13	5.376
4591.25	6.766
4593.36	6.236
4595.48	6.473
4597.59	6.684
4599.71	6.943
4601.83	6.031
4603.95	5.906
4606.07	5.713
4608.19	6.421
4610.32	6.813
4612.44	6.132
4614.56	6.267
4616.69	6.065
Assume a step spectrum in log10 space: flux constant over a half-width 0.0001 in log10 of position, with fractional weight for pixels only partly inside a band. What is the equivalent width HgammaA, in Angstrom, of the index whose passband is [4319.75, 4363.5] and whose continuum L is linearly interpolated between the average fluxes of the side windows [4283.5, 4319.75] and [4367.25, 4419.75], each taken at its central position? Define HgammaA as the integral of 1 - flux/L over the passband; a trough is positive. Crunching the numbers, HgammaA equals -4.9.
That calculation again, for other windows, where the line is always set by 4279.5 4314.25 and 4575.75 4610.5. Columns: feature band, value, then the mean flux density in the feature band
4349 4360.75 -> -2.29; 6.52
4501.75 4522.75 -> -2.40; 6.81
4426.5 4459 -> -3.14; 6.38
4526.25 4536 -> 0.35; 5.97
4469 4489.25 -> -1.40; 6.39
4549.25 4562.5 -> -0.13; 6.36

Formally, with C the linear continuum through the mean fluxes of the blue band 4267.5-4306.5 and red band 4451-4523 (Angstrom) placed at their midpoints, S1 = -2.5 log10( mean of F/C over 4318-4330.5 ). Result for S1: -0.07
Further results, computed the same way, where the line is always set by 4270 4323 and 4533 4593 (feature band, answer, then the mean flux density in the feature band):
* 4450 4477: -0.08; 6.62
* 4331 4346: -0.06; 5.99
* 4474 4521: -0.04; 6.51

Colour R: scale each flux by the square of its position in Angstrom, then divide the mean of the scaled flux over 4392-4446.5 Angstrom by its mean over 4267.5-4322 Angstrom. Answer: 1.20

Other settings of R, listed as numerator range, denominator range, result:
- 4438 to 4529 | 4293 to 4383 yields 1.15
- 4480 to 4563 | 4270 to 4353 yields 1.20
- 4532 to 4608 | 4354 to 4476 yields 1.10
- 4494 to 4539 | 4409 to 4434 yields 1.03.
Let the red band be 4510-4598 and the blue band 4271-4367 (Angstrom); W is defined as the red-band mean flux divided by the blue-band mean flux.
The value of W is 1.1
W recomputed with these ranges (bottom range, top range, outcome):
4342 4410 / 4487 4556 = 1.02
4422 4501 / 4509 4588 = 1.00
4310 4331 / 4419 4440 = 1.11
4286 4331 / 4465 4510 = 1.18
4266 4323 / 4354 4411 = 1.08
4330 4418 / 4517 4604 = 1.04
